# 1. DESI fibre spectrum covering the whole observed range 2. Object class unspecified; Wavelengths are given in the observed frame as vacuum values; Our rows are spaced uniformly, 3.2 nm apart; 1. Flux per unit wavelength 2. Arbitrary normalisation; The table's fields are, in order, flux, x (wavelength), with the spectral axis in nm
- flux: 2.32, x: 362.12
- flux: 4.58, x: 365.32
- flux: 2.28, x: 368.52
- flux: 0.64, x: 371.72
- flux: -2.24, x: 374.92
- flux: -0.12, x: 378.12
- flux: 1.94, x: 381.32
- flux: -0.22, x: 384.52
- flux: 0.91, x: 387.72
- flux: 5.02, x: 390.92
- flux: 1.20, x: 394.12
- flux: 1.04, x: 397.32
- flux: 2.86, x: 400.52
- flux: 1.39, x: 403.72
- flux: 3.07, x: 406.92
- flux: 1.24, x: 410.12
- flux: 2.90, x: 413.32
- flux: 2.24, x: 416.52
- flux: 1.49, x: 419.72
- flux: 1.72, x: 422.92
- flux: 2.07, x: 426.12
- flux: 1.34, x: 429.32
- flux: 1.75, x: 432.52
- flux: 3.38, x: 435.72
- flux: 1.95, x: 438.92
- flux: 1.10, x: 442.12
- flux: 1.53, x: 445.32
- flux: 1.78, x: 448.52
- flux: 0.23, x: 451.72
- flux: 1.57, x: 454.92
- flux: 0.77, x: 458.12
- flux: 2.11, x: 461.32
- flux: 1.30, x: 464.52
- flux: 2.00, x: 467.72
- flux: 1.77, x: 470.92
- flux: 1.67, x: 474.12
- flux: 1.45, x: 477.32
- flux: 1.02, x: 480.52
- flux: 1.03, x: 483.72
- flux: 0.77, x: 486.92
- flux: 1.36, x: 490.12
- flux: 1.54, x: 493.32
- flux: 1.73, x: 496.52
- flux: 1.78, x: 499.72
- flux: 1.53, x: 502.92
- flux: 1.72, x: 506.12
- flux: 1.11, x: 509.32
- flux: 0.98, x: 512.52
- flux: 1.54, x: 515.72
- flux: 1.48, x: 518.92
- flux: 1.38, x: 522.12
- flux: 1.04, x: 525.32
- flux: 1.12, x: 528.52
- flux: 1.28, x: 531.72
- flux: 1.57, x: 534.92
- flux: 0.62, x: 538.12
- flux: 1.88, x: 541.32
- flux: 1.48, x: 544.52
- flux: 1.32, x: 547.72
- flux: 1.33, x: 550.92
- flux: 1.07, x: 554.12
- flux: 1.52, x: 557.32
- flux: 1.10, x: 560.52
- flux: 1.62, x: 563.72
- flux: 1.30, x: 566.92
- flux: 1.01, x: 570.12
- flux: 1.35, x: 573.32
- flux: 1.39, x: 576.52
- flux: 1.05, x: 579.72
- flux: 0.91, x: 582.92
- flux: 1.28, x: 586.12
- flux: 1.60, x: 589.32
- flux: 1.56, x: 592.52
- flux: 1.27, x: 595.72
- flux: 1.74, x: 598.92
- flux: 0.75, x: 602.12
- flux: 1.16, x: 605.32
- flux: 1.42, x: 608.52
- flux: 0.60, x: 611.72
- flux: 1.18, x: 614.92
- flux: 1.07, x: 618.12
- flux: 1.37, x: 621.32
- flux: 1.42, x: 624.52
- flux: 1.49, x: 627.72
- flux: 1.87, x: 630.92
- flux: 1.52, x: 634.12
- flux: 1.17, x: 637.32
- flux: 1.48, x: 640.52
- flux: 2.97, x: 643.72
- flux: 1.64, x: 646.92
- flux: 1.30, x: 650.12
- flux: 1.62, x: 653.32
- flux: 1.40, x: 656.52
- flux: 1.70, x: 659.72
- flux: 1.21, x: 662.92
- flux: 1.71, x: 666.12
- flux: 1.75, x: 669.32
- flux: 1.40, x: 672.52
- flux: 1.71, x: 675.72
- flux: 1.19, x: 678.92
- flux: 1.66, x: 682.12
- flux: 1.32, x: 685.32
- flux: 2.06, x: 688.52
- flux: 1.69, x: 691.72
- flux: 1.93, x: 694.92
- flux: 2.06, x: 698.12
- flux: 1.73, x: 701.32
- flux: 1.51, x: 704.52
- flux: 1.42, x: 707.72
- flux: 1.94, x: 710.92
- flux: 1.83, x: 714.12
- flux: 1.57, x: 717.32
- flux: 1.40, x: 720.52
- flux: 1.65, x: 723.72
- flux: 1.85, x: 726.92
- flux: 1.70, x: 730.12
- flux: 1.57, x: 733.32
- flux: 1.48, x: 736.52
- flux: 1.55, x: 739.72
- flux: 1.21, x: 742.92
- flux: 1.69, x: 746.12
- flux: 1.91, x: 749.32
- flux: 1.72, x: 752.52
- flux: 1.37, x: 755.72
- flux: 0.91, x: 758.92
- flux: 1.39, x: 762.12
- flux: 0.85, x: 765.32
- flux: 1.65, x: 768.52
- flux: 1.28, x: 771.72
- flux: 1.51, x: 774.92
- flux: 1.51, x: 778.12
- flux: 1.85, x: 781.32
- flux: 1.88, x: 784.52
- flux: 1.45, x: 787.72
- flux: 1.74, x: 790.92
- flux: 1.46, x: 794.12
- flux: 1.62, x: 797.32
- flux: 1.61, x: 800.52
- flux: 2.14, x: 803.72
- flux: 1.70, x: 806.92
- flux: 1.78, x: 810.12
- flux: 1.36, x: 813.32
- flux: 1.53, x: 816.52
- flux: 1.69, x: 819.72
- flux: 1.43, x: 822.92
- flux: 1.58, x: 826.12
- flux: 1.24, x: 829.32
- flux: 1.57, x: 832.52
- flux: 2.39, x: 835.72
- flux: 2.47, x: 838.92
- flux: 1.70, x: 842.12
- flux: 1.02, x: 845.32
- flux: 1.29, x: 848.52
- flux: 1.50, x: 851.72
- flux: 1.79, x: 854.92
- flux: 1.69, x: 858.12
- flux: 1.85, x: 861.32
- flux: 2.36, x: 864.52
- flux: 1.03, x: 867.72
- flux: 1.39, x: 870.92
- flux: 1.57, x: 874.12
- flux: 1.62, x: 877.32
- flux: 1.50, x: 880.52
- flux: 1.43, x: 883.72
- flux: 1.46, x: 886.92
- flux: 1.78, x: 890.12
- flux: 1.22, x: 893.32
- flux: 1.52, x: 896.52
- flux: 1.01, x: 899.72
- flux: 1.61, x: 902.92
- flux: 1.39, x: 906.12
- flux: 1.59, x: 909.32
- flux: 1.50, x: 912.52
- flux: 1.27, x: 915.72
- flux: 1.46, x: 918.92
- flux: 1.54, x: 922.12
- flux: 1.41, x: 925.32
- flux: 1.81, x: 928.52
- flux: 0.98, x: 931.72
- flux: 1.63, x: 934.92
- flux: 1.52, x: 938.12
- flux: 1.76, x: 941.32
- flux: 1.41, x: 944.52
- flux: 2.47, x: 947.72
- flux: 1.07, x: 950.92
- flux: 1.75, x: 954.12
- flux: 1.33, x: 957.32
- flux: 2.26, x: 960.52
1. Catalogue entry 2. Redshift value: 0.73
